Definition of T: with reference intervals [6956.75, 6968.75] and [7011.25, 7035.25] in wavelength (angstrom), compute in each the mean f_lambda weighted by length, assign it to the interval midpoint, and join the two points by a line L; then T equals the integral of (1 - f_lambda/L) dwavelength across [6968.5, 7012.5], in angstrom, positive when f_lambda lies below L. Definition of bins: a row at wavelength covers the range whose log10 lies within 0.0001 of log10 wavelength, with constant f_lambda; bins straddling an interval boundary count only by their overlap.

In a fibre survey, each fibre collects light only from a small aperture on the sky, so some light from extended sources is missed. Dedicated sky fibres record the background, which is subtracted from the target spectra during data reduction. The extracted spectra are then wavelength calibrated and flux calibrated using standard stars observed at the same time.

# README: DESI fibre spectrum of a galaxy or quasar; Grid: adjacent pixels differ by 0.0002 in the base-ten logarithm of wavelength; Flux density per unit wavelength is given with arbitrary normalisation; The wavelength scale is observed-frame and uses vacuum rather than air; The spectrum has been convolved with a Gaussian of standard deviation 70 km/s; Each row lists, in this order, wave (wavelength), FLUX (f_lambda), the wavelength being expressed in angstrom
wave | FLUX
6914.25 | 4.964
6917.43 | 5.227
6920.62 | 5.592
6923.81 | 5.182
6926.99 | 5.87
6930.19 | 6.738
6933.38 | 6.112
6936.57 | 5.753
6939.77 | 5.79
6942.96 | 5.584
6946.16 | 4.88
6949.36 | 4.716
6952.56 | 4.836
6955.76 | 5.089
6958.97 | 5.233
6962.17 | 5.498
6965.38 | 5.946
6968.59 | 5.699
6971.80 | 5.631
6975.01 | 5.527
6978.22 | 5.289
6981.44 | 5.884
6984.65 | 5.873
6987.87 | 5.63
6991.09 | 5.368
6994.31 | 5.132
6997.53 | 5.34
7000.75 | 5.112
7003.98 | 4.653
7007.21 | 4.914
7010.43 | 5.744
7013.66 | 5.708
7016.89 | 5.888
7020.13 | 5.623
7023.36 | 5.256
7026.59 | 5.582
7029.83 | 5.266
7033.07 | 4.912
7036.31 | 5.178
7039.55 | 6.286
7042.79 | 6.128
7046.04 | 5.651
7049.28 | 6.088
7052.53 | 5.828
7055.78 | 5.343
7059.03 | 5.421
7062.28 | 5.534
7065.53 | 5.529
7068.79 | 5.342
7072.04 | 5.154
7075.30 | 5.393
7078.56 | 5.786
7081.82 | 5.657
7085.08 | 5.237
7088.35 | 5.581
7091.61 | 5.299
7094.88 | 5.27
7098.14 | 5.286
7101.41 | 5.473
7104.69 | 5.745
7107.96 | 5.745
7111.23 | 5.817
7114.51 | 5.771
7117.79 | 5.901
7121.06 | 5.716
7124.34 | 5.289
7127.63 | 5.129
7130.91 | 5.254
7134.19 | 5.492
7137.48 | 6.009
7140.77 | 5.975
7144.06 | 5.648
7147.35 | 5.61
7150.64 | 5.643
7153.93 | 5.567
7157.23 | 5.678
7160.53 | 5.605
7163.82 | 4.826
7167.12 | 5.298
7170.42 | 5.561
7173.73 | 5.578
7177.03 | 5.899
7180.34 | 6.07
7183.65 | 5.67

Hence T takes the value 0.8 angstrom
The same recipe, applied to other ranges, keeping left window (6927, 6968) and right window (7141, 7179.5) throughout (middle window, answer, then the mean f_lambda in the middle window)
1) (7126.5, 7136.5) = 0.4 angstrom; 5.35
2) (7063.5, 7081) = 0.3 angstrom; 5.45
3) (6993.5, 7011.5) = 1.3 angstrom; 5.13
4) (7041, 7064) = -0.7 angstrom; 5.72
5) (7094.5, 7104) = 0.3 angstrom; 5.39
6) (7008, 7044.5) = -0.3 angstrom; 5.58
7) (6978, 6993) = -0.2 angstrom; 5.63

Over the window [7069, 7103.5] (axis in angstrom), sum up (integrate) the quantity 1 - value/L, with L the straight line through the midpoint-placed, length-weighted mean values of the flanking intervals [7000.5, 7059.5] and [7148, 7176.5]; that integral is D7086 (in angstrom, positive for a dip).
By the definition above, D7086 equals 0.6 angstrom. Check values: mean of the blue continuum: 5.51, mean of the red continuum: 5.49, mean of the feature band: 5.41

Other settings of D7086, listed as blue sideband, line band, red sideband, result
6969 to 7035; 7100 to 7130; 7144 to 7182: -0.4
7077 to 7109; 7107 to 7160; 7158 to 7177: -1.7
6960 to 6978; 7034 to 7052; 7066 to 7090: -1.0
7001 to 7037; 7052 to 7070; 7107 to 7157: -0.1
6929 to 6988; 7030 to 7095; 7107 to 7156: 0.8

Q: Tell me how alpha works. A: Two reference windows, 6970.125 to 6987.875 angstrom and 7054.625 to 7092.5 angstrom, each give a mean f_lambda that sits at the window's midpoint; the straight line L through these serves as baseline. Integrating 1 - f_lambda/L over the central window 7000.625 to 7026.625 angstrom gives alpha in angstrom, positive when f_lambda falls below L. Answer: 0.83 angstrom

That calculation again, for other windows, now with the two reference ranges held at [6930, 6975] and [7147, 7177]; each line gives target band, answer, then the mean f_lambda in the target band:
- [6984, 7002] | 0.36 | 5.39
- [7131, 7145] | -0.58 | 5.73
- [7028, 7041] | 0.23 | 5.4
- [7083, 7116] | -0.13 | 5.52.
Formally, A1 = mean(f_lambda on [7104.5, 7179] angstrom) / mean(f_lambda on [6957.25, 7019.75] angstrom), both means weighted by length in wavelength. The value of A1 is 1.02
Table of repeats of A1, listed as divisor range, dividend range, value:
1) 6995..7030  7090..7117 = 1.04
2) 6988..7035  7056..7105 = 1.02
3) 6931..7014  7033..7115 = 1.03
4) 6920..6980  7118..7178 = 1.00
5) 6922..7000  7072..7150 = 1.01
